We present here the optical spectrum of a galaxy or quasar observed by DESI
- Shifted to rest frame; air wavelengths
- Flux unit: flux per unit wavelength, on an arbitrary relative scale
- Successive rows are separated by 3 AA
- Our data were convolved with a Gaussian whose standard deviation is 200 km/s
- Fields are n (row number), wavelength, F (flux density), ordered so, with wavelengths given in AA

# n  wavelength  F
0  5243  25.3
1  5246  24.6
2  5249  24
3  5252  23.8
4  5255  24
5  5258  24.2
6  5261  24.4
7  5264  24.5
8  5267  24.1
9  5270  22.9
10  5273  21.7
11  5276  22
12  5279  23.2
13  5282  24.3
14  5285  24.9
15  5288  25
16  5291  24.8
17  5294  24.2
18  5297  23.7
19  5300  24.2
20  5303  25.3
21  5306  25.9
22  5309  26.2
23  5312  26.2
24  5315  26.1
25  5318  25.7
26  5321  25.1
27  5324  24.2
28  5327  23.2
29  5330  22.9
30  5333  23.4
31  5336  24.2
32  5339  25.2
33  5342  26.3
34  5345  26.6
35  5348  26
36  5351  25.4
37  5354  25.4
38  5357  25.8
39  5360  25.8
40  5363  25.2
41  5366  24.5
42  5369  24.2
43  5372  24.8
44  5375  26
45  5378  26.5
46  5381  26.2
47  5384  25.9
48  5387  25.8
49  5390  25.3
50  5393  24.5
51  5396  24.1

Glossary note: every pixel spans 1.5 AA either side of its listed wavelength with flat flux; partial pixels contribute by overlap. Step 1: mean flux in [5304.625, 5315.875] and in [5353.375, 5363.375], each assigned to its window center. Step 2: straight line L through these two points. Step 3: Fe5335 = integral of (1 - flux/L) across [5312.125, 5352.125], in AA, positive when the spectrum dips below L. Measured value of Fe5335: 1.4 AA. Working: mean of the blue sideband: 26.1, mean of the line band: 25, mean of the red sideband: 25.6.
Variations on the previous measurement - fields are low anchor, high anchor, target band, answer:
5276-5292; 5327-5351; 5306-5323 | -0.9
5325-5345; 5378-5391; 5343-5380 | -0.5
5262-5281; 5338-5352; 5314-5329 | 0.2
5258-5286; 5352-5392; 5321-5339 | 0.6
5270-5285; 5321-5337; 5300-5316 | -1.6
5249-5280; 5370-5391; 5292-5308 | -0.3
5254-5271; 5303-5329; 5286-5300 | 0.2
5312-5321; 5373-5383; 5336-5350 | 0.1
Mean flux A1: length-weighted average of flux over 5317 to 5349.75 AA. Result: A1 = 24.8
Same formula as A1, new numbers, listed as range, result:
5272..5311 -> 24.3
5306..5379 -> 25.2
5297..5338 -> 24.8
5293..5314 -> 25.1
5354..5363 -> 25.6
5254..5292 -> 23.8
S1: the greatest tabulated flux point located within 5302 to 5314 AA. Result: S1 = 26.2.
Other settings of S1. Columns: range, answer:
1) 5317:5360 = 26.6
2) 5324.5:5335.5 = 23.4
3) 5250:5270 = 24.5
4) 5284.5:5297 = 25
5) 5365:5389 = 26.5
